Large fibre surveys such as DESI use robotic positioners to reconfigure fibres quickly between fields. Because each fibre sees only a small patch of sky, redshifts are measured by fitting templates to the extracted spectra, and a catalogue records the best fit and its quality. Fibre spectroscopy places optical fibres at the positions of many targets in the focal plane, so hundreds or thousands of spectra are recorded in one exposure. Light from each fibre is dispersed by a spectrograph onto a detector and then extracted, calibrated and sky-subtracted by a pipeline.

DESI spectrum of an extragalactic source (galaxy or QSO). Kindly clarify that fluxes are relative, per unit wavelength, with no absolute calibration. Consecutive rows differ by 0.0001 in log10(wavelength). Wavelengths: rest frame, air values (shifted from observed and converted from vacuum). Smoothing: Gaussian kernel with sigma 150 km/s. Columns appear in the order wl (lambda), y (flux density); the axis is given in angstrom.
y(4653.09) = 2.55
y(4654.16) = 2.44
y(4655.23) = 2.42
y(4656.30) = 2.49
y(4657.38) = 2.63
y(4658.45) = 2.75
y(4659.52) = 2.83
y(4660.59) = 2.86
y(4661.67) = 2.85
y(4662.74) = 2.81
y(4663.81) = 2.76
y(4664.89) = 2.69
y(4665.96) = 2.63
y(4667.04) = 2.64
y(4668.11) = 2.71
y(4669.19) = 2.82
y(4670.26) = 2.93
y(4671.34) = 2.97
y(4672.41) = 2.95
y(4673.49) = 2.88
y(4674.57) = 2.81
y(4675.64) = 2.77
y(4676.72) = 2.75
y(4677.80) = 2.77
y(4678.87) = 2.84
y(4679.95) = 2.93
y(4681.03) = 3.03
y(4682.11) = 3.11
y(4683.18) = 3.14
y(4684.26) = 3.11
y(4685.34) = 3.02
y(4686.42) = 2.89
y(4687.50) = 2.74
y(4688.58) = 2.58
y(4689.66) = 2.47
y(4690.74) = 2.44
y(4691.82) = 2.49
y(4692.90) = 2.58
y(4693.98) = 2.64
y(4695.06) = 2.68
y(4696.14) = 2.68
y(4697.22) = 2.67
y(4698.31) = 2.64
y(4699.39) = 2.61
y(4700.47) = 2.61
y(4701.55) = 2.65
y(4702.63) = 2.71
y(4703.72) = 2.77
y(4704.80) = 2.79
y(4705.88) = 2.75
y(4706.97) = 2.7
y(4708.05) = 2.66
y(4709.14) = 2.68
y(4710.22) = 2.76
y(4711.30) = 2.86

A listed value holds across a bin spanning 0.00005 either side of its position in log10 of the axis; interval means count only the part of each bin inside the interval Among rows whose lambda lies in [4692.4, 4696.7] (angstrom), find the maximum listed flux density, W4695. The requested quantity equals 2.68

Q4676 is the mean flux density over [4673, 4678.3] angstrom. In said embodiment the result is 2.79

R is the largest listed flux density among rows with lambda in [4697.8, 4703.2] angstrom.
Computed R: 2.71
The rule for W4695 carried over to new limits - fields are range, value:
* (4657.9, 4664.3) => 2.86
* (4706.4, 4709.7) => 2.7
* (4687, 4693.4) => 2.74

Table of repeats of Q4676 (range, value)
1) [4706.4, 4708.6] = 2.67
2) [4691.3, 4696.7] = 2.62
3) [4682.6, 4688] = 2.98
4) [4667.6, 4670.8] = 2.82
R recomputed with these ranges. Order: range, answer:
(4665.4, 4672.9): 2.97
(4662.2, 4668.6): 2.81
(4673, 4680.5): 2.93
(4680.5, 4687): 3.14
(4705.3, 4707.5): 2.75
